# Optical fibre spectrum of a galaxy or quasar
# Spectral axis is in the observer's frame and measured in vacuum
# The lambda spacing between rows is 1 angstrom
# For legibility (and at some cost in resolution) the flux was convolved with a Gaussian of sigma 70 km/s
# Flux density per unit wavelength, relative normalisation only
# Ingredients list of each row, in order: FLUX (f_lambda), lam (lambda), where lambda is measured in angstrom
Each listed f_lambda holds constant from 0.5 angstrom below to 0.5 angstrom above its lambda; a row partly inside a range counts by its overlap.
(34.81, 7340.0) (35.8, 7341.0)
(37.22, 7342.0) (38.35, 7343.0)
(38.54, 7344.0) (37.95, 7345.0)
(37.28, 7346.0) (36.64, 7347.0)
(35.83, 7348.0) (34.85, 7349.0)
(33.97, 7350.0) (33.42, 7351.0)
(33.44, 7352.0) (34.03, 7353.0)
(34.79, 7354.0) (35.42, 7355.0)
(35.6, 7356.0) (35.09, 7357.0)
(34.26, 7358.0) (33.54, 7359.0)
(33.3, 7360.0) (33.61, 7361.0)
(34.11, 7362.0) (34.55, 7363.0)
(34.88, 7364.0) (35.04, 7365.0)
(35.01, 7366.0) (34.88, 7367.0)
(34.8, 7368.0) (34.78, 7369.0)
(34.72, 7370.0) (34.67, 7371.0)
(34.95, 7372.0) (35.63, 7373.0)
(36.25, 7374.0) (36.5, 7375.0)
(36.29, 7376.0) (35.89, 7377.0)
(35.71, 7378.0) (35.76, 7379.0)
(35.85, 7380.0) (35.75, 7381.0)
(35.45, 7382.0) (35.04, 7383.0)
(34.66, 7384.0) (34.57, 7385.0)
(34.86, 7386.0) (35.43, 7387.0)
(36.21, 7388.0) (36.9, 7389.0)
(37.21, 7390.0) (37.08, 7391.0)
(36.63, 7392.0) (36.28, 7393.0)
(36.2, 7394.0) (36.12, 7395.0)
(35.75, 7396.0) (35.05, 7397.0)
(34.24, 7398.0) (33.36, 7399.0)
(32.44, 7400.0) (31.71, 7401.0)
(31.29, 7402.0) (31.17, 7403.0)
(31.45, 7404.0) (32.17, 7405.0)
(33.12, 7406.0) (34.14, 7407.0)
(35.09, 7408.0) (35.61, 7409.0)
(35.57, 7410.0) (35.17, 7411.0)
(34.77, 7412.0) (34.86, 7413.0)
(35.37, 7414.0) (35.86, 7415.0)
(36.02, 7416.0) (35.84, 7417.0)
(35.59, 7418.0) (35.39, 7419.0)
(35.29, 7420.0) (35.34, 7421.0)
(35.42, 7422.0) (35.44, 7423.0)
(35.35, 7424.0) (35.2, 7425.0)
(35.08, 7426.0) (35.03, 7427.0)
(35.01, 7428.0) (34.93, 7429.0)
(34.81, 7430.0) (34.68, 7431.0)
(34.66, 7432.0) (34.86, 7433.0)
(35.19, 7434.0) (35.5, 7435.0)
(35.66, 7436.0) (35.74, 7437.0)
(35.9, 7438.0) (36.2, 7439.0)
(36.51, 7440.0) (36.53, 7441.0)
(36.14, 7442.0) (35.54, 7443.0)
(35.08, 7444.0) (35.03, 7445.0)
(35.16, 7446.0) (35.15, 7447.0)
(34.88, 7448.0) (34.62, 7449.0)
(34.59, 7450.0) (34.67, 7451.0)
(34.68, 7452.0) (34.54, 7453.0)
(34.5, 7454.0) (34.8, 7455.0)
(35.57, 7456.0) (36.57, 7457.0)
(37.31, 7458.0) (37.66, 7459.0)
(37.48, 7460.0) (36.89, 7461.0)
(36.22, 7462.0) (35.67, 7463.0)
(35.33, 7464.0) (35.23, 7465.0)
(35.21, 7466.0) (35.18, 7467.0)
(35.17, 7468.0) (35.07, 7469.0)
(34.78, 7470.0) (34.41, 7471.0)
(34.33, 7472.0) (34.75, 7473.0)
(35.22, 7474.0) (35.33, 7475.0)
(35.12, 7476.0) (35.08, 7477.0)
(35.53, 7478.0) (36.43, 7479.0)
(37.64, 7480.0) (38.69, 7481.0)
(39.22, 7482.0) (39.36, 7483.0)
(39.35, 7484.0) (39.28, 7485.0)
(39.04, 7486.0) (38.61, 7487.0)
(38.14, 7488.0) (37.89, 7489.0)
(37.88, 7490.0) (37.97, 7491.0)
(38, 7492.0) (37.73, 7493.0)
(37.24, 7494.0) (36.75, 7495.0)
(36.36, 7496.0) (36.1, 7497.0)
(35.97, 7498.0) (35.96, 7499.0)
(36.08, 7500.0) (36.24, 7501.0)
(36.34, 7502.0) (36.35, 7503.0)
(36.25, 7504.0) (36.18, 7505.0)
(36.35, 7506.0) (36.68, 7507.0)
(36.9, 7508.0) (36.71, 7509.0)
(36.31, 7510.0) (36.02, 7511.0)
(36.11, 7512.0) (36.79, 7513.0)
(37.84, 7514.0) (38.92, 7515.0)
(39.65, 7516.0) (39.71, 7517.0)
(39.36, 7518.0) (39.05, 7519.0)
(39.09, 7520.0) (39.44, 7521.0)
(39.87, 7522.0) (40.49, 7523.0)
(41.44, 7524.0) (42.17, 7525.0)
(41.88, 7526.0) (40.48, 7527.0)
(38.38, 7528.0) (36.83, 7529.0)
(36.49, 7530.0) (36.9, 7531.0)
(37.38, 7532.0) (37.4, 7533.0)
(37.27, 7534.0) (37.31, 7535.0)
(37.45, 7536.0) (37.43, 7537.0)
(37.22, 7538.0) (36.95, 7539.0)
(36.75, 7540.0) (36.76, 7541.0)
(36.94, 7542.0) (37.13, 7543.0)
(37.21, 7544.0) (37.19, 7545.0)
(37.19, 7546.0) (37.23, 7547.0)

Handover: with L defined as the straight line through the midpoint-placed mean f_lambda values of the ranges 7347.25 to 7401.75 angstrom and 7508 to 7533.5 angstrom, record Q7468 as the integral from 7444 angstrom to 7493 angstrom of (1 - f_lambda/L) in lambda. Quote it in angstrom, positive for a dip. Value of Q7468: 1.4 angstrom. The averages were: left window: 35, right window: 38.6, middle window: 36.2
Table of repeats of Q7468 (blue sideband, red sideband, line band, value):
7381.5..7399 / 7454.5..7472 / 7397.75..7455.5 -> 1.49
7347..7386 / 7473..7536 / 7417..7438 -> 0.52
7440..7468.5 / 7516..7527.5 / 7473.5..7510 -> 1.06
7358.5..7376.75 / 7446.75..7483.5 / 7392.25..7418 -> 0.60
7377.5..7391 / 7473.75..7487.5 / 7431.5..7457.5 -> 1.05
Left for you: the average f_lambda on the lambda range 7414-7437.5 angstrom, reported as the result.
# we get 35.3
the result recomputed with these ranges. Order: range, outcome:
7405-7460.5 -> 35.3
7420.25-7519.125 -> 36.2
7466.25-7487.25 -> 36.5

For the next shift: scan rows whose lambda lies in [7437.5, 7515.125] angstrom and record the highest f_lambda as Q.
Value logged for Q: 39.36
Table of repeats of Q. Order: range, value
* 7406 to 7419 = 36.02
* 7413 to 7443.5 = 36.53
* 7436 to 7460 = 37.66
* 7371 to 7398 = 37.21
